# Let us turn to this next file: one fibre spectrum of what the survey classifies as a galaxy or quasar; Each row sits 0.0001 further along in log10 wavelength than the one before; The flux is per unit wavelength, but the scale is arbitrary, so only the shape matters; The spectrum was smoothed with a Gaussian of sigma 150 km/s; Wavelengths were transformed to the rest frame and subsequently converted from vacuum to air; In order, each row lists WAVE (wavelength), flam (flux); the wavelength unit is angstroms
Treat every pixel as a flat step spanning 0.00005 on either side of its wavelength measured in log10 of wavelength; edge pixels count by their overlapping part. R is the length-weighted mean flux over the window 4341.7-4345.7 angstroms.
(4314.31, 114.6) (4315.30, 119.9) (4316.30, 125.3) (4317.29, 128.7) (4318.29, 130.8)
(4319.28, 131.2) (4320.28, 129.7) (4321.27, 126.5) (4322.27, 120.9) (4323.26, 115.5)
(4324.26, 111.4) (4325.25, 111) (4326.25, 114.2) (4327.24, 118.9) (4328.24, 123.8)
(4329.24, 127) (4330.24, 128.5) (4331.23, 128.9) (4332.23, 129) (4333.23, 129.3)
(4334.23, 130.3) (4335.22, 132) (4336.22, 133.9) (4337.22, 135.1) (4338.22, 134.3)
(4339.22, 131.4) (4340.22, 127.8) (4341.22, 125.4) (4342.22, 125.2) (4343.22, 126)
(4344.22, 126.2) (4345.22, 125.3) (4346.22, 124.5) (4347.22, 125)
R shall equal 126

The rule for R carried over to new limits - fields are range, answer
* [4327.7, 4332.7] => 127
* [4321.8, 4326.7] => 115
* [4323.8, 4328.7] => 116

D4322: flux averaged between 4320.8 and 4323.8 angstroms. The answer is 121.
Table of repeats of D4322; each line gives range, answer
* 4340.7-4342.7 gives 125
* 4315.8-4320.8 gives 129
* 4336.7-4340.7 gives 132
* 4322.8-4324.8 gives 113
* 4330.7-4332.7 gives 129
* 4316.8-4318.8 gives 130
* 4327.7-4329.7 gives 125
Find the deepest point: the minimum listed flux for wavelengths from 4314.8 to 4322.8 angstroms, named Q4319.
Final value 119.9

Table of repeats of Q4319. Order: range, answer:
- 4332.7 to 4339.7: 129.3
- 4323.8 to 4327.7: 111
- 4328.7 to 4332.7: 127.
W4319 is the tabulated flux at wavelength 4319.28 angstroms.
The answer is 131.2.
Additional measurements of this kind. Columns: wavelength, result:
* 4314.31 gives 114.6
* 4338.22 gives 134.3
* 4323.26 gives 115.5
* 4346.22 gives 124.5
